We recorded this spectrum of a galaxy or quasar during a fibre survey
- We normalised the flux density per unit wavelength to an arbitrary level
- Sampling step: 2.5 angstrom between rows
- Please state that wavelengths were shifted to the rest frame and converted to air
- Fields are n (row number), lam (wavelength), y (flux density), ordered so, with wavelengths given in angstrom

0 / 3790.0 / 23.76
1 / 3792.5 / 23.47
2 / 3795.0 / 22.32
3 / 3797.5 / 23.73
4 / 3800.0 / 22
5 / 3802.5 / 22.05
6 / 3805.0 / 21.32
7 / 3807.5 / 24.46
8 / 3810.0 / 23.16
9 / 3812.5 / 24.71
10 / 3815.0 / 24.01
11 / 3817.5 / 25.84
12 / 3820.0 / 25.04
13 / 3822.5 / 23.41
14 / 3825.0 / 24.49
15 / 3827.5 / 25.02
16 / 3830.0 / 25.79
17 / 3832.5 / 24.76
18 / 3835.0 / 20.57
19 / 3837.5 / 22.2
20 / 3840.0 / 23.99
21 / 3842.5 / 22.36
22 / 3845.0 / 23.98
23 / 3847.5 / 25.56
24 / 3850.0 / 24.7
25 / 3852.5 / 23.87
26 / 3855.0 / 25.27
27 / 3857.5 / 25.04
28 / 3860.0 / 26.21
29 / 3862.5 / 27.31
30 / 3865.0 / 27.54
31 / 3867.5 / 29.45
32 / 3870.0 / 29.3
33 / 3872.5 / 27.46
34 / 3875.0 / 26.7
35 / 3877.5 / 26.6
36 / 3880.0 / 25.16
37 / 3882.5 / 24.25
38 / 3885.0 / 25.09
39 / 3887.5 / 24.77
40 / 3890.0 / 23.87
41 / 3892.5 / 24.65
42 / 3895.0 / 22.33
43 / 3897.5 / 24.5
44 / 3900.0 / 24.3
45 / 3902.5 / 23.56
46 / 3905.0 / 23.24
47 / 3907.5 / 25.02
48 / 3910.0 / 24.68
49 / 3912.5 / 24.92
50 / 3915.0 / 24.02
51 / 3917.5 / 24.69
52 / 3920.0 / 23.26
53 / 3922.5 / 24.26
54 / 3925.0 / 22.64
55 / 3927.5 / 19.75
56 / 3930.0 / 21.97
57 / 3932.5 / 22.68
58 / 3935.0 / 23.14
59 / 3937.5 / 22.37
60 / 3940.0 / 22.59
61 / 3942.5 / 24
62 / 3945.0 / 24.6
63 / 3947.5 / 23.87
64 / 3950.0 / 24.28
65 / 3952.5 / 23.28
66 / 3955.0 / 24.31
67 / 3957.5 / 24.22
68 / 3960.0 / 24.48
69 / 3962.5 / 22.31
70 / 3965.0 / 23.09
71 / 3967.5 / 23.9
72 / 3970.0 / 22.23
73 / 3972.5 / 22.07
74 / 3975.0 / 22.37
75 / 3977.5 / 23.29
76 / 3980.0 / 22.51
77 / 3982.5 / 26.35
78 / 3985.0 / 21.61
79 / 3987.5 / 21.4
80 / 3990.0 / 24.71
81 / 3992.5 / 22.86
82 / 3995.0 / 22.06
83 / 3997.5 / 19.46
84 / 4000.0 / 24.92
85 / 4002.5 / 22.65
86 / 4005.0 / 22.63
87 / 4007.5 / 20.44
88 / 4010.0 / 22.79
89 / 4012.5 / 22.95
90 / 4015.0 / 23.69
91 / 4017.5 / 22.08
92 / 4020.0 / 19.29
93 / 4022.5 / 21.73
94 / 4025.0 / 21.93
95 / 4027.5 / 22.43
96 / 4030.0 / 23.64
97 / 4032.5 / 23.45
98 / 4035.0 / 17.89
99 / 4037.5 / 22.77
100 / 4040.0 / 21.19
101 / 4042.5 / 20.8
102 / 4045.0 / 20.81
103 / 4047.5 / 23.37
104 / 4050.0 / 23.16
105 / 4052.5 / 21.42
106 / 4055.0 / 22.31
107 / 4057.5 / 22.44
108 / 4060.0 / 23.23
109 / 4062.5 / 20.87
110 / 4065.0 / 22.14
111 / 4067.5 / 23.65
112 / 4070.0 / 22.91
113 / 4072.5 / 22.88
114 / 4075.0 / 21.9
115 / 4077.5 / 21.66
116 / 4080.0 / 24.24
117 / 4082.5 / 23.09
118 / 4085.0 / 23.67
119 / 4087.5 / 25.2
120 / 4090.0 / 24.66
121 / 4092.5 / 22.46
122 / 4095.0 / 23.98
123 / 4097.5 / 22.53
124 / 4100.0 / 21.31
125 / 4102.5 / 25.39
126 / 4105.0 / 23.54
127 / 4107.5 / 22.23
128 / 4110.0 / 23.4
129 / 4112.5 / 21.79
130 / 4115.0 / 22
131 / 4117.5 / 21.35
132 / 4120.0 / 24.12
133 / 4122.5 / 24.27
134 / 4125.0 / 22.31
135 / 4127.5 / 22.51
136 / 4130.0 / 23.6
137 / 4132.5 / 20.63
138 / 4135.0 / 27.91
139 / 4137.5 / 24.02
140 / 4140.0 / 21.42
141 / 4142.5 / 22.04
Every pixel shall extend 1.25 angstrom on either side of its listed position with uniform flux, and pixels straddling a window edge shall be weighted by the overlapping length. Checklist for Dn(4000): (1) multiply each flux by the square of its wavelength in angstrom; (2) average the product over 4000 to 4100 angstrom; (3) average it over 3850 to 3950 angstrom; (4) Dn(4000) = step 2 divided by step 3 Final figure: 1.0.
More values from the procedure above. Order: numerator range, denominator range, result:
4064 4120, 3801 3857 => 1.10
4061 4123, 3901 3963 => 1.06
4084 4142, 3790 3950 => 1.08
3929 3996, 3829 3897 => 0.97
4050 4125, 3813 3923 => 1.03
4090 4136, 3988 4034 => 1.08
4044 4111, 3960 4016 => 1.05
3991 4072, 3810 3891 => 0.97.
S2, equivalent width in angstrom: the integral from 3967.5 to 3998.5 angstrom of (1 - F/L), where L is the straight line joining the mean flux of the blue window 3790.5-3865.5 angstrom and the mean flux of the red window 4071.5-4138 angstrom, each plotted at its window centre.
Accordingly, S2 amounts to 1.2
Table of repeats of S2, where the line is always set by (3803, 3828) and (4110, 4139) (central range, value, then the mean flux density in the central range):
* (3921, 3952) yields 0.9 angstrom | 23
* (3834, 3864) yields -0.4 angstrom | 24.3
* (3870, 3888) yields -1.6 angstrom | 26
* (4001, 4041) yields 2.5 angstrom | 22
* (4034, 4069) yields 2.2 angstrom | 21.9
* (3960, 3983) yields 0.5 angstrom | 23.1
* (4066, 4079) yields 0.4 angstrom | 22.6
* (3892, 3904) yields 0.0 angstrom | 23.8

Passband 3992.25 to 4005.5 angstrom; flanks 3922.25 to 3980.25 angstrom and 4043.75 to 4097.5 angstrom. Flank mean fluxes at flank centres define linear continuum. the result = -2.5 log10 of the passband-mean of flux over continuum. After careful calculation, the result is 0.03 mag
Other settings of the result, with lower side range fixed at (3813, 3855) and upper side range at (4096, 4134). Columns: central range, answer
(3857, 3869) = -0.14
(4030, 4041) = 0.08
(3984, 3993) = 0.03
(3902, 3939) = 0.02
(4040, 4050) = 0.06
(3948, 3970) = -0.01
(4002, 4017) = 0.04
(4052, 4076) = 0.03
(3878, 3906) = -0.02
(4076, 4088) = -0.02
